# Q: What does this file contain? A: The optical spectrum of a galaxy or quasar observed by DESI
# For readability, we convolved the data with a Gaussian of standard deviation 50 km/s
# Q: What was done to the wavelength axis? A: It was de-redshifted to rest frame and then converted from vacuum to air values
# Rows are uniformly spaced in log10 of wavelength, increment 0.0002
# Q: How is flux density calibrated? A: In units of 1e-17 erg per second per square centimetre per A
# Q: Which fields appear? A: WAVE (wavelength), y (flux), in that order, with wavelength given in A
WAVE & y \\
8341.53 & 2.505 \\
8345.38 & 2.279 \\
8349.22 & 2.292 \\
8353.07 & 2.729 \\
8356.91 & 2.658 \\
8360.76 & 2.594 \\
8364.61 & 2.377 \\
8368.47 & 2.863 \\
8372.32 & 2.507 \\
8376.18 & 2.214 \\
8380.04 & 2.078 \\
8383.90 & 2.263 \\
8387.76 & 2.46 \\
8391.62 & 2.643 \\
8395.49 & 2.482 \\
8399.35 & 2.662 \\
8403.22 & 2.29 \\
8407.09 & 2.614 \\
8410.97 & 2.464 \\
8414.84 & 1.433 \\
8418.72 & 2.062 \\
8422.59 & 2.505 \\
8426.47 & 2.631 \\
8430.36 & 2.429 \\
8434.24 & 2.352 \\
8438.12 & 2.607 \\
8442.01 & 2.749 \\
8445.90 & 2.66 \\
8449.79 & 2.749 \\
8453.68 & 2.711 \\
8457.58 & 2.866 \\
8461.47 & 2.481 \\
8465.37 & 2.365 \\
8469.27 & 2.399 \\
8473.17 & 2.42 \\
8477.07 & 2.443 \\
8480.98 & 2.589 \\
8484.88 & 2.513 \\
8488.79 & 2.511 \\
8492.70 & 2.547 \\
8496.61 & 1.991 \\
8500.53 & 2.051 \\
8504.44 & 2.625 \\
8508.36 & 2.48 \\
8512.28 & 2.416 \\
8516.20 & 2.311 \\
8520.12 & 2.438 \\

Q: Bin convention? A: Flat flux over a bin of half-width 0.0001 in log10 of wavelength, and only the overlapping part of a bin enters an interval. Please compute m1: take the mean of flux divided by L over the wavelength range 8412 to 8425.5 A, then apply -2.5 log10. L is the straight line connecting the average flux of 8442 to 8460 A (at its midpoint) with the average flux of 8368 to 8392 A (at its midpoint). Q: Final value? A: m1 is 0.24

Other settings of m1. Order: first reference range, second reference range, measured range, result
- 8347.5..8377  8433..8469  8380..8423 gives 0.11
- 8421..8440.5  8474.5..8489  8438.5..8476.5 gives -0.04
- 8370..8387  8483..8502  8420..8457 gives -0.13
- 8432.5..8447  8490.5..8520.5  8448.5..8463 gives -0.07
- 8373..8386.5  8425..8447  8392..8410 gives -0.07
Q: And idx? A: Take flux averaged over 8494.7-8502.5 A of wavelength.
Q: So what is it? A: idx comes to 2.02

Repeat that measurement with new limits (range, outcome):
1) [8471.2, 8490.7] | 2.5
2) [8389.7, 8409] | 2.54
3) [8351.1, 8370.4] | 2.64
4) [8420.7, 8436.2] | 2.48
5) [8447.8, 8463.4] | 2.7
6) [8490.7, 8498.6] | 2.27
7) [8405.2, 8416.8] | 2.17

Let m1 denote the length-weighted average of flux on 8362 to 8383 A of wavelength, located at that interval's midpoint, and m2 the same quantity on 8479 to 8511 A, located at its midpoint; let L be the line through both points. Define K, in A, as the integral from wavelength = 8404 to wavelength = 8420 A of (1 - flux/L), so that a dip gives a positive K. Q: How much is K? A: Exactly 1.7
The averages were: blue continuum 2.41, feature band 2.16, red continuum 2.41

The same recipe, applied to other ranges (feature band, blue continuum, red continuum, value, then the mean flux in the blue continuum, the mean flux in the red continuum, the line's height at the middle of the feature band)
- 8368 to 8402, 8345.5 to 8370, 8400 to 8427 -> -0.27 A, 2.56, 2.29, 2.43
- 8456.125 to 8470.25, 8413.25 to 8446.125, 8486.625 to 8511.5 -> -0.90 A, 2.38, 2.37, 2.37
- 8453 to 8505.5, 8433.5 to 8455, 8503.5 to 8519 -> 1.85 A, 2.65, 2.45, 2.54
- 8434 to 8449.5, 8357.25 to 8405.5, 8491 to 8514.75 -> -1.48 A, 2.46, 2.35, 2.4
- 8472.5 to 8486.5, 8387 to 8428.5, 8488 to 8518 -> -0.77 A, 2.38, 2.36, 2.37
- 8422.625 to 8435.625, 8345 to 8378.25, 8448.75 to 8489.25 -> 0.27 A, 2.51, 2.55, 2.53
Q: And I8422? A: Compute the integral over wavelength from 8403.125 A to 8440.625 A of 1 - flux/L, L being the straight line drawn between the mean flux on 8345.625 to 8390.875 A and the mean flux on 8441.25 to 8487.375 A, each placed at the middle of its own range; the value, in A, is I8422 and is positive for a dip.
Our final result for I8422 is 2.6 A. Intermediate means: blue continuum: 2.46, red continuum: 2.57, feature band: 2.35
